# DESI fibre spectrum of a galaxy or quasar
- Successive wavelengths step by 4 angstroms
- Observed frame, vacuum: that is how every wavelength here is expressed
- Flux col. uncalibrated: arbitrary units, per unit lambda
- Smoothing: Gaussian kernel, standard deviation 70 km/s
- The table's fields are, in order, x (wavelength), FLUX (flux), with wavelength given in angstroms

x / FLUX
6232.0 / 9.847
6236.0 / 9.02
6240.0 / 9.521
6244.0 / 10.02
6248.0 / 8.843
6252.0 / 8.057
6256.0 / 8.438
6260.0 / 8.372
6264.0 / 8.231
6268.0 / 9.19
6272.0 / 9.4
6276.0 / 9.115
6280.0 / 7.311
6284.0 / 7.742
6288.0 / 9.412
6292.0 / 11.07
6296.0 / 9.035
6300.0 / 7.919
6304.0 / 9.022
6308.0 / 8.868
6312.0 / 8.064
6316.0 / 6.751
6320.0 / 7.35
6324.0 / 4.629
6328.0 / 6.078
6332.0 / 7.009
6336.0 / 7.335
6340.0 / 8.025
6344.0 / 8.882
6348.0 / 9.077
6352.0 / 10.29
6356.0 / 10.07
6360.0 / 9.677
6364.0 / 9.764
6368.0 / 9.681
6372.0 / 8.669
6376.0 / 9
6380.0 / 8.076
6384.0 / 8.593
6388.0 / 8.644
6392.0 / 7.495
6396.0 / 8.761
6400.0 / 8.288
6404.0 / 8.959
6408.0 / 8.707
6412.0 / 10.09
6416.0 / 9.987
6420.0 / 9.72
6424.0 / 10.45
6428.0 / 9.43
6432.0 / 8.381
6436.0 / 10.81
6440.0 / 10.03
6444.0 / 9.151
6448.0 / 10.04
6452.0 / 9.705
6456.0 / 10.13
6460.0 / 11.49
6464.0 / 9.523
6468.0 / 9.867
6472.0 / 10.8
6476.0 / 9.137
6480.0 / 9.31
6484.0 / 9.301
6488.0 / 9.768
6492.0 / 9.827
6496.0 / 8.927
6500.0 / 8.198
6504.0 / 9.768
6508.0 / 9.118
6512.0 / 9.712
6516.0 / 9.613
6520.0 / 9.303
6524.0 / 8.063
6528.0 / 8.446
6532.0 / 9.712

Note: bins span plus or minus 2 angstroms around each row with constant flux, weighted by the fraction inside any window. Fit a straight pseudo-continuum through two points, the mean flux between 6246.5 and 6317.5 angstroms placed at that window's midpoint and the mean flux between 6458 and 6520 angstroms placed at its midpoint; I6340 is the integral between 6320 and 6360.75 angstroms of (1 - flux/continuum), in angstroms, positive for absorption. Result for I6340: 4.0 angstroms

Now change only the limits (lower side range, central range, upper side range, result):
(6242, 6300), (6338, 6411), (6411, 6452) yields 3.9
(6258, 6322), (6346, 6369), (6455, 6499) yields -2.0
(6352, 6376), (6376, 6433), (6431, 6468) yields 4.6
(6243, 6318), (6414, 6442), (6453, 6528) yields -1.7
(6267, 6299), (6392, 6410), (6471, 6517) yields 1.3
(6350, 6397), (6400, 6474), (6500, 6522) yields -4.7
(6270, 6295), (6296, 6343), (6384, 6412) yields 7.5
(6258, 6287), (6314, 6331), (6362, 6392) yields 4.7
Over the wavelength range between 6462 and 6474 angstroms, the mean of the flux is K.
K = 10.1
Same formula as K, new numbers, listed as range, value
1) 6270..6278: 9.26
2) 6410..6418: 10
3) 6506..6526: 9.16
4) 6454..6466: 10.4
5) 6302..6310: 8.95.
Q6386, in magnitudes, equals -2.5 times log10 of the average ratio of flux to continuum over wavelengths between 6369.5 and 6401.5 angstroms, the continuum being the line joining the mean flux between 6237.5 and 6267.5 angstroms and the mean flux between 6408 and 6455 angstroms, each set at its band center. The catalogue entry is 0.13 mag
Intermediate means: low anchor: 8.81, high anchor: 9.76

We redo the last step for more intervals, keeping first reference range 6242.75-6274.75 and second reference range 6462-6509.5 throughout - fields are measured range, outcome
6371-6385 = 0.070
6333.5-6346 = 0.127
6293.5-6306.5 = 0.020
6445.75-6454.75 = -0.058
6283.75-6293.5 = -0.086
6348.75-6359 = -0.105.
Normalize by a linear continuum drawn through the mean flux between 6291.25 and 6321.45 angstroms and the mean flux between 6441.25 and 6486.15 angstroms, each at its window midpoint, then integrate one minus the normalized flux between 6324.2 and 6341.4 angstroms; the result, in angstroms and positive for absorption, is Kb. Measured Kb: 3.7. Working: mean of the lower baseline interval 8.43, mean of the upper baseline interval 9.86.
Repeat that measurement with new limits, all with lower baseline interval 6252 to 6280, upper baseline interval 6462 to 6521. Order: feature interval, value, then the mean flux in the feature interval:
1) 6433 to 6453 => -1.3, 9.88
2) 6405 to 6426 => -1.3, 9.75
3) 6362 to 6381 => -0.1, 9.09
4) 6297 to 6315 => 0.8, 8.4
